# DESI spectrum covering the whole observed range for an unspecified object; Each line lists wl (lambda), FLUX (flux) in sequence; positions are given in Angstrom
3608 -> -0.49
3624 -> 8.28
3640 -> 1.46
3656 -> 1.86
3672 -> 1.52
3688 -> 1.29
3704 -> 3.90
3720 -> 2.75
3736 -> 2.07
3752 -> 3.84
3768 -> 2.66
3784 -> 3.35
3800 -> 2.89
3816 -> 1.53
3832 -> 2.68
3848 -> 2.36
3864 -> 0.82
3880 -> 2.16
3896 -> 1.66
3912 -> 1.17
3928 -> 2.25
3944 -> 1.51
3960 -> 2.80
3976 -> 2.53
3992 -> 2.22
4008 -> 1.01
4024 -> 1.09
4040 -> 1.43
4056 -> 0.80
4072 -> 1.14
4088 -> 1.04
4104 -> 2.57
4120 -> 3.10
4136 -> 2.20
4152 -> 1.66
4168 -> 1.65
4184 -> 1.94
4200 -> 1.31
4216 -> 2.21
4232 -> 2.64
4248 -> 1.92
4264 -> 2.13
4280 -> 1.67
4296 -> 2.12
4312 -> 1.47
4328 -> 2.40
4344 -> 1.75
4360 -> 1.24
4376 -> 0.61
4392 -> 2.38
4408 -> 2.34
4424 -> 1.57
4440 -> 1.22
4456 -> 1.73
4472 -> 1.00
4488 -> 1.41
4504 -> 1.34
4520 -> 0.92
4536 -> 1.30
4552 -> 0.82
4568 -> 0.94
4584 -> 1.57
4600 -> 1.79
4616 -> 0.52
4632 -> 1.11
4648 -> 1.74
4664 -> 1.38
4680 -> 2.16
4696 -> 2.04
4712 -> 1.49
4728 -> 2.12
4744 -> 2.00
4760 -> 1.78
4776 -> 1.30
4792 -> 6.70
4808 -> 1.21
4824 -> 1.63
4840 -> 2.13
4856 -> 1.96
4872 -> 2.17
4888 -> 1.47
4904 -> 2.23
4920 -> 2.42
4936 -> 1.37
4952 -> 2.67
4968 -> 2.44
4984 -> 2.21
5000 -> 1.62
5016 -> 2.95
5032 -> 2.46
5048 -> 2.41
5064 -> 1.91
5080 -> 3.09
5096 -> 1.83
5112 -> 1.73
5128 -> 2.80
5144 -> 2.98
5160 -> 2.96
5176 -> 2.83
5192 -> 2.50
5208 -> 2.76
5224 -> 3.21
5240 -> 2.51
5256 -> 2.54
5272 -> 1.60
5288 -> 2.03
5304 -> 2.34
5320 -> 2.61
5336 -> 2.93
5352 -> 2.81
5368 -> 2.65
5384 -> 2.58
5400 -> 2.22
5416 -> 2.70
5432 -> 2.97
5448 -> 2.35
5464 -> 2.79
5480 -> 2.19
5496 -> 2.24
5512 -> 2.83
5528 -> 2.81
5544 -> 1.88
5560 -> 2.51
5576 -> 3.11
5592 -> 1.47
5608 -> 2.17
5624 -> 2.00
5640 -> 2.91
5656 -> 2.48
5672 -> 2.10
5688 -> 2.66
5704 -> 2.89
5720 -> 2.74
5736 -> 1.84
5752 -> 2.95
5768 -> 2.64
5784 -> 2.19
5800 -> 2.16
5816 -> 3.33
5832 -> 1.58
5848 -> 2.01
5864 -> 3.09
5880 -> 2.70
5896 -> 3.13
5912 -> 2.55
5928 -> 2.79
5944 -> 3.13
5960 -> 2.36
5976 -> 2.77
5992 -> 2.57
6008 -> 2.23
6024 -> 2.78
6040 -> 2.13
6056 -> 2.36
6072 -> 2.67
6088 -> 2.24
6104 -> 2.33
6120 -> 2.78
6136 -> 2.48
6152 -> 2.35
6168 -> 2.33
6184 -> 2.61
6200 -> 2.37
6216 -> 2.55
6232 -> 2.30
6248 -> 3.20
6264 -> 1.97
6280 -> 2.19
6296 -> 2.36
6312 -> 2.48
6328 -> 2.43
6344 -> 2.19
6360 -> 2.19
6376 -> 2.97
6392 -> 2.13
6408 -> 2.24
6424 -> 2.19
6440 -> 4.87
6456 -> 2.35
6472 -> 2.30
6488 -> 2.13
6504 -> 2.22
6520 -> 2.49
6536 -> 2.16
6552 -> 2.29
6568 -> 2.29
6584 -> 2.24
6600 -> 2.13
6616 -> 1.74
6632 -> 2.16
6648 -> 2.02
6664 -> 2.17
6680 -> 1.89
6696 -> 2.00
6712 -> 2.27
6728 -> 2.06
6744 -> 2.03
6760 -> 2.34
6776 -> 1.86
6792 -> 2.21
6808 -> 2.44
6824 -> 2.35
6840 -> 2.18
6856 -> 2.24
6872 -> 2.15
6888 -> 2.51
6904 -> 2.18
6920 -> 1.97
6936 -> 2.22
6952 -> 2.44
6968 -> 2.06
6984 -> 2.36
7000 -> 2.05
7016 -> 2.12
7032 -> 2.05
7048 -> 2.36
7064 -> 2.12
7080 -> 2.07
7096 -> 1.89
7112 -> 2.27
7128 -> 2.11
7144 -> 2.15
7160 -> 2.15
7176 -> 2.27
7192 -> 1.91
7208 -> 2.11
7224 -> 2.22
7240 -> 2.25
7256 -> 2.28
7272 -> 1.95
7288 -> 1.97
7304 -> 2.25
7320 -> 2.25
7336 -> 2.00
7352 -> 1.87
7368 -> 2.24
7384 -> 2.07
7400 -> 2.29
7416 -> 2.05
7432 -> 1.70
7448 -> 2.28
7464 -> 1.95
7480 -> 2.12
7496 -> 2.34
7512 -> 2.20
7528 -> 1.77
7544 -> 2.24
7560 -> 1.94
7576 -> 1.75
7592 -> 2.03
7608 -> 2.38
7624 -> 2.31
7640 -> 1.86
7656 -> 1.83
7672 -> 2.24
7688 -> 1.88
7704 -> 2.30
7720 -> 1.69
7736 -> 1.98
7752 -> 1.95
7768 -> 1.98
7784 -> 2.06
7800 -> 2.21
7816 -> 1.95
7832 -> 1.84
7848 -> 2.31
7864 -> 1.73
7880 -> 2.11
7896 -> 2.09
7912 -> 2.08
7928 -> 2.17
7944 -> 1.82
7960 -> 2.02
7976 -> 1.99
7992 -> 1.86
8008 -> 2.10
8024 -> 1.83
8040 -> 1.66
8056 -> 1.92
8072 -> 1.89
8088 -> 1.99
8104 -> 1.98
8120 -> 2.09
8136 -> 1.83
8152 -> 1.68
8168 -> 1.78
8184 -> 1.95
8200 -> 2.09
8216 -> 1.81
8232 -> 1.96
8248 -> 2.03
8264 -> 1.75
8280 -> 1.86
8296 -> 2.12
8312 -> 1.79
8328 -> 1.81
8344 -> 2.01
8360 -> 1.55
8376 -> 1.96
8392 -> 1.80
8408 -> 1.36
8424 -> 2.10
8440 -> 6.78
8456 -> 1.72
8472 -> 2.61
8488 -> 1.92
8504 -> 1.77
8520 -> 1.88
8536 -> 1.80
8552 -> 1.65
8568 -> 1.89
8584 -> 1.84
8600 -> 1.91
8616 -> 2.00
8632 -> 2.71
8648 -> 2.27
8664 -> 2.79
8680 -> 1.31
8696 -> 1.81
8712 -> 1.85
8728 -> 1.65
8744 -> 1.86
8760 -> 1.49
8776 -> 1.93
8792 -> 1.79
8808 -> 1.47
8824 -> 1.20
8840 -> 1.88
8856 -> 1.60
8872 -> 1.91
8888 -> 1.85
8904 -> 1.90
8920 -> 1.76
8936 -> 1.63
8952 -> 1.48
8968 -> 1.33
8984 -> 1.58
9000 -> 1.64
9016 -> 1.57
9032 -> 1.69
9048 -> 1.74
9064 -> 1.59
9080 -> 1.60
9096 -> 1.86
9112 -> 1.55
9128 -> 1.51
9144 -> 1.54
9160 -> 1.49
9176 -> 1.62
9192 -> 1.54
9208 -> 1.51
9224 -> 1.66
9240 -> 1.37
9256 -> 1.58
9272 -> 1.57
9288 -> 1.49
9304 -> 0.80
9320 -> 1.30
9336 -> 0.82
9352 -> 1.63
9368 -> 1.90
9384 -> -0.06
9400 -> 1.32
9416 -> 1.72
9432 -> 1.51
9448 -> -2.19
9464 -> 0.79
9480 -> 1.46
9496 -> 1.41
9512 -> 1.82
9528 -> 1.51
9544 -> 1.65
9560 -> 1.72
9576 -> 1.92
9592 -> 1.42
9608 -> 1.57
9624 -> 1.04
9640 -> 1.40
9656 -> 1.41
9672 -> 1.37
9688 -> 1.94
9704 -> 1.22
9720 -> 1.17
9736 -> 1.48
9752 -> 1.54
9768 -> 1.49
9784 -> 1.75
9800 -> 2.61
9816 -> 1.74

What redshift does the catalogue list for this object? 0.29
